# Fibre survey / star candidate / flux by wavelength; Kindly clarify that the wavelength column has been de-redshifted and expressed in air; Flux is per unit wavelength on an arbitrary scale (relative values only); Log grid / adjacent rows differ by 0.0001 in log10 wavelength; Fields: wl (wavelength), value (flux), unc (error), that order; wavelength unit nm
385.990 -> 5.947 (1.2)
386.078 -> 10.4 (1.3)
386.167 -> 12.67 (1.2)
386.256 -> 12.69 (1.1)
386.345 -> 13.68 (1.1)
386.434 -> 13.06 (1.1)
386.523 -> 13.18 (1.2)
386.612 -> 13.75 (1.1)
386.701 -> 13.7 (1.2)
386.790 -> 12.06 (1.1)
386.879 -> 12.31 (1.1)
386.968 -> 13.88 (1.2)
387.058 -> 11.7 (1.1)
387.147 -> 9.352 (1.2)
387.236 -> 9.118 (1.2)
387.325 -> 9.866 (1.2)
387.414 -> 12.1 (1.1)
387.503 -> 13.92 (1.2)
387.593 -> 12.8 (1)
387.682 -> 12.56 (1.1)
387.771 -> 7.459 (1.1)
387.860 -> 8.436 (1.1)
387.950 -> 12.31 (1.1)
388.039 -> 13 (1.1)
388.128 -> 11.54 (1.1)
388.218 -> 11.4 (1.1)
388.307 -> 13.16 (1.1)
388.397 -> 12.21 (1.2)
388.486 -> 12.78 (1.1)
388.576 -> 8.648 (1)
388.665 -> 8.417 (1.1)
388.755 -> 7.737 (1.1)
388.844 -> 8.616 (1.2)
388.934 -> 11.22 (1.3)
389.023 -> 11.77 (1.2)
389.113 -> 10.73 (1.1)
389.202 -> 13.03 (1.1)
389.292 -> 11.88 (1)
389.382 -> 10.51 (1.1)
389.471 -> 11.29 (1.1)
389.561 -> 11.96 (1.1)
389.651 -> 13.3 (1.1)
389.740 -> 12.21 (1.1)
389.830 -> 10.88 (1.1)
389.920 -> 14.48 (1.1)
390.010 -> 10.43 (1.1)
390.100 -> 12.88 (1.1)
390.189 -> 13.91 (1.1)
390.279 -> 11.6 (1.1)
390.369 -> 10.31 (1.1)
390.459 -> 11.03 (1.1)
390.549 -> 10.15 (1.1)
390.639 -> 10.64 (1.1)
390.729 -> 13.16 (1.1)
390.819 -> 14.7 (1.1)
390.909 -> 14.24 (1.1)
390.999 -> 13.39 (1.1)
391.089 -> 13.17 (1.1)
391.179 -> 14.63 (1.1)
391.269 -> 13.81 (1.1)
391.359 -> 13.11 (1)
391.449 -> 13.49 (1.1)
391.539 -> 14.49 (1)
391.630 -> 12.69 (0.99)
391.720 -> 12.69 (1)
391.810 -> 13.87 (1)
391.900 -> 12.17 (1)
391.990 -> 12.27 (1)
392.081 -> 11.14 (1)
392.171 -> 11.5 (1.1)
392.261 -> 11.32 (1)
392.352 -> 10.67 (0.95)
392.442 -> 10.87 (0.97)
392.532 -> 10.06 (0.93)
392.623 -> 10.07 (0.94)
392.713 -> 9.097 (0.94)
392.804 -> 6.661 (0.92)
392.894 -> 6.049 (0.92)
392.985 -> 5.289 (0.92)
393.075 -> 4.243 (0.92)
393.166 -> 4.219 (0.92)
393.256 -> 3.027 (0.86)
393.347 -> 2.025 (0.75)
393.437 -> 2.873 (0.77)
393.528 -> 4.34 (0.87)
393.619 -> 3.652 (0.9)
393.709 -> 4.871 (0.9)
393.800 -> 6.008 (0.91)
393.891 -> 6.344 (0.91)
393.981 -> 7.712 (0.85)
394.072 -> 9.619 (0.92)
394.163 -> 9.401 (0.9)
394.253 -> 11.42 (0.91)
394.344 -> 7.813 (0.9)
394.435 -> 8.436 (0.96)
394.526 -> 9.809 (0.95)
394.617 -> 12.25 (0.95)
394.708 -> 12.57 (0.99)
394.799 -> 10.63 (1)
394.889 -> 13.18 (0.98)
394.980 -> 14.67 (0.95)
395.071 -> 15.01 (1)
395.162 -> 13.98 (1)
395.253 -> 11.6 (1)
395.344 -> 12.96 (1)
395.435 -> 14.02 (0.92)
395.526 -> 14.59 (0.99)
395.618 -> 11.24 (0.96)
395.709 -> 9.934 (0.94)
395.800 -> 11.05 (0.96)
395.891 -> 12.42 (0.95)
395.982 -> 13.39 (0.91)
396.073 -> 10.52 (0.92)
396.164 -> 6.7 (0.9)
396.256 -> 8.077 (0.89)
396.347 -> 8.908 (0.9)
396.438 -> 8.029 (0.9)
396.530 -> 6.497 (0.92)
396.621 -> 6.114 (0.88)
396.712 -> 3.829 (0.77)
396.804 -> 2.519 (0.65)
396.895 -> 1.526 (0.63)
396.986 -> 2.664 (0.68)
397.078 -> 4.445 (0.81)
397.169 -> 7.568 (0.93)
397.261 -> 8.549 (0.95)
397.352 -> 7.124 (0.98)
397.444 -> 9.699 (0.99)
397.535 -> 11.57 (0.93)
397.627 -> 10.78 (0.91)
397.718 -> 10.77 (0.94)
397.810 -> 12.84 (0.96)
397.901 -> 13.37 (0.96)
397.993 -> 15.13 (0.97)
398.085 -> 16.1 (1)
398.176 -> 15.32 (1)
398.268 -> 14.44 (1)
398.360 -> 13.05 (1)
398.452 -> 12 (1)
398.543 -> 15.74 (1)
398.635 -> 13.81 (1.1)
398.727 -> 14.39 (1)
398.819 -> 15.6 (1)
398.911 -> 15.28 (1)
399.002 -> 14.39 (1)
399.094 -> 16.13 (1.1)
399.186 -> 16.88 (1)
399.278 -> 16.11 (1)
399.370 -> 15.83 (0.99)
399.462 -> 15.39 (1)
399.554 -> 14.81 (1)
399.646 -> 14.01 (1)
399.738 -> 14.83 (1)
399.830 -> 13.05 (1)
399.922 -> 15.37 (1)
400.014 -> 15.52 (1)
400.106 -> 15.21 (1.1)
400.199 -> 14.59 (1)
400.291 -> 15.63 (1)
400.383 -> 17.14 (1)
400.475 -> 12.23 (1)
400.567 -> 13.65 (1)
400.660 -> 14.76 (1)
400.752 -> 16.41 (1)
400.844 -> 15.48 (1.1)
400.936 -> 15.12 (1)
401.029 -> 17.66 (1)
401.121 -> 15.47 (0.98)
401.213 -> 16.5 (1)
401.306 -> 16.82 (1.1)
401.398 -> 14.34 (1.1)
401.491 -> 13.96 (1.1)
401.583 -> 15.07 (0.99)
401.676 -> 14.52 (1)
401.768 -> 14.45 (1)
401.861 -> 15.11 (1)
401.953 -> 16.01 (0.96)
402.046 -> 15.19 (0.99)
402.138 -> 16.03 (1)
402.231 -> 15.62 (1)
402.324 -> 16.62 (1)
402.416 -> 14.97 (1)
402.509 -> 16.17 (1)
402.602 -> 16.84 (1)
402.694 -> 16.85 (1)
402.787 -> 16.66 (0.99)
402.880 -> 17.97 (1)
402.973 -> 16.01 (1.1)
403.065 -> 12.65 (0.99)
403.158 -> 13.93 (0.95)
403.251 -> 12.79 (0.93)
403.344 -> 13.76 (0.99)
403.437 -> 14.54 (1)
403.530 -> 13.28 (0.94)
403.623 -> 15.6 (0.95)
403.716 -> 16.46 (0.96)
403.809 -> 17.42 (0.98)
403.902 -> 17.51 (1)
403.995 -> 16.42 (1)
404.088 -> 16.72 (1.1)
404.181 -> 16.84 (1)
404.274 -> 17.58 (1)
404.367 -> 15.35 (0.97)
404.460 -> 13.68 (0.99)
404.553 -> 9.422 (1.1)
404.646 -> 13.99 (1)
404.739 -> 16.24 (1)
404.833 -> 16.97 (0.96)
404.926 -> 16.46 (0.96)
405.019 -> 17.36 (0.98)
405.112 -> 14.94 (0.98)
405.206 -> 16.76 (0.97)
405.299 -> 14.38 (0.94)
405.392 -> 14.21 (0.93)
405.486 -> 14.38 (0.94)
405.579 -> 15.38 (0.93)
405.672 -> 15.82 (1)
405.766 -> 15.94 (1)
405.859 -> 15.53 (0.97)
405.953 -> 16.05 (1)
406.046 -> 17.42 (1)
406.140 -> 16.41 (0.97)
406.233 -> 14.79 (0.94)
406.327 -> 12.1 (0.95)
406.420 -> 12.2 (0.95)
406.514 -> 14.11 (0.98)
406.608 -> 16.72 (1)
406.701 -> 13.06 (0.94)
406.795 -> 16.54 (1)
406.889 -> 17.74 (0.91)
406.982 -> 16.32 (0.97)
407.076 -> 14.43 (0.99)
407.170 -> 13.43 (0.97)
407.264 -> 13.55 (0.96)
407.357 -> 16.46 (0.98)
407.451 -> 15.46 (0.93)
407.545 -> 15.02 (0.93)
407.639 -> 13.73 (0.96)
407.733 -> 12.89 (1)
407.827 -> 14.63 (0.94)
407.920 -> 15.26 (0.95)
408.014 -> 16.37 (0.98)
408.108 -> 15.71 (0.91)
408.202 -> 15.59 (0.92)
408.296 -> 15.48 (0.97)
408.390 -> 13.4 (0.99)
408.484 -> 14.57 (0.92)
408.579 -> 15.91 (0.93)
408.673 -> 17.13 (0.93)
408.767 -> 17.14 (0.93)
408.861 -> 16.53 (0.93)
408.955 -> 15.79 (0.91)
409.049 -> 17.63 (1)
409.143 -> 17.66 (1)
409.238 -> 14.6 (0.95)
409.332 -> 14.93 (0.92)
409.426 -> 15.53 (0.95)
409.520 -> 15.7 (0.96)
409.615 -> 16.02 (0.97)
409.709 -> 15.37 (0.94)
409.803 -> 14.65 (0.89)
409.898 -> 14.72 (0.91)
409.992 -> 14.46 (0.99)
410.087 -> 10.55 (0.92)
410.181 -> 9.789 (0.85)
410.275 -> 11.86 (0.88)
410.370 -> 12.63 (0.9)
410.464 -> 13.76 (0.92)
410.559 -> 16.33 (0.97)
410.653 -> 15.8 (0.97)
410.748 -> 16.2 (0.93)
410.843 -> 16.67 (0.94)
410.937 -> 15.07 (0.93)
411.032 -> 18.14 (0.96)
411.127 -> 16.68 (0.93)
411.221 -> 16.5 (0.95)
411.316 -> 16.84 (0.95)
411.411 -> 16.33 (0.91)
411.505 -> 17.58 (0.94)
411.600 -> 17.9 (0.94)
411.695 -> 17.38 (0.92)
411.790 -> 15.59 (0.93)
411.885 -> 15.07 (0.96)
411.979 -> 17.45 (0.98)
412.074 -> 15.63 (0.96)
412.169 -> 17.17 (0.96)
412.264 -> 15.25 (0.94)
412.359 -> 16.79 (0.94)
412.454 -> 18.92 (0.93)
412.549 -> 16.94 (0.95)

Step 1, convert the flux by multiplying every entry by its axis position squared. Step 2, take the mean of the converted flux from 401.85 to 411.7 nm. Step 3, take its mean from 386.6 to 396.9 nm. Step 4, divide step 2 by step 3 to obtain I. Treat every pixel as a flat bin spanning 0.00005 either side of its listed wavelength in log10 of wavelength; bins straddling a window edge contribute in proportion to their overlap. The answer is 1.58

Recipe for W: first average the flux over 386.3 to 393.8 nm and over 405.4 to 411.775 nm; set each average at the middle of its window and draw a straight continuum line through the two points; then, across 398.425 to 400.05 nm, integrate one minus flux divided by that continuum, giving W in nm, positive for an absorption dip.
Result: -0.24 nm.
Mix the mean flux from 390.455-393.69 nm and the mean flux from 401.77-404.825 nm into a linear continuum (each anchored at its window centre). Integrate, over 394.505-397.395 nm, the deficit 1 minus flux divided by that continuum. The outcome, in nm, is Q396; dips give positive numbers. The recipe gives 0.53 nm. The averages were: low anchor 9.96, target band 9.57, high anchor 15.4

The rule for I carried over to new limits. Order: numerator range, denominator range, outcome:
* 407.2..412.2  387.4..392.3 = 1.43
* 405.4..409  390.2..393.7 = 1.64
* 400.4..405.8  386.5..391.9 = 1.38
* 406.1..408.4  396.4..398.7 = 1.59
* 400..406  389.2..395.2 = 1.56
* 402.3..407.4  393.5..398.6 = 1.61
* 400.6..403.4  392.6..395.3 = 1.95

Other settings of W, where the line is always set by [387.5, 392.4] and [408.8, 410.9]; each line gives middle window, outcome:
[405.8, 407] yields -0.076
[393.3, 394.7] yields 0.590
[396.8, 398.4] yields 0.372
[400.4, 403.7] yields -0.370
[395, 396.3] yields 0.089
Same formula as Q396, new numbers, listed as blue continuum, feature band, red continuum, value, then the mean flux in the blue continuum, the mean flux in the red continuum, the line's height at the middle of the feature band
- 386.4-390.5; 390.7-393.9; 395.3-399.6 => 0.516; 11.6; 11.3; 11.5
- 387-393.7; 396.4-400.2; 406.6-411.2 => 0.225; 10.6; 15.2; 12.6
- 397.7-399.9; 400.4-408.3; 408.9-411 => -0.312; 14.6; 14.8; 14.7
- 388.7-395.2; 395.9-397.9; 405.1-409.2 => 0.683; 10.5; 15.3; 12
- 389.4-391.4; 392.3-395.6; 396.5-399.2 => 0.779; 12.5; 10.9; 11.7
